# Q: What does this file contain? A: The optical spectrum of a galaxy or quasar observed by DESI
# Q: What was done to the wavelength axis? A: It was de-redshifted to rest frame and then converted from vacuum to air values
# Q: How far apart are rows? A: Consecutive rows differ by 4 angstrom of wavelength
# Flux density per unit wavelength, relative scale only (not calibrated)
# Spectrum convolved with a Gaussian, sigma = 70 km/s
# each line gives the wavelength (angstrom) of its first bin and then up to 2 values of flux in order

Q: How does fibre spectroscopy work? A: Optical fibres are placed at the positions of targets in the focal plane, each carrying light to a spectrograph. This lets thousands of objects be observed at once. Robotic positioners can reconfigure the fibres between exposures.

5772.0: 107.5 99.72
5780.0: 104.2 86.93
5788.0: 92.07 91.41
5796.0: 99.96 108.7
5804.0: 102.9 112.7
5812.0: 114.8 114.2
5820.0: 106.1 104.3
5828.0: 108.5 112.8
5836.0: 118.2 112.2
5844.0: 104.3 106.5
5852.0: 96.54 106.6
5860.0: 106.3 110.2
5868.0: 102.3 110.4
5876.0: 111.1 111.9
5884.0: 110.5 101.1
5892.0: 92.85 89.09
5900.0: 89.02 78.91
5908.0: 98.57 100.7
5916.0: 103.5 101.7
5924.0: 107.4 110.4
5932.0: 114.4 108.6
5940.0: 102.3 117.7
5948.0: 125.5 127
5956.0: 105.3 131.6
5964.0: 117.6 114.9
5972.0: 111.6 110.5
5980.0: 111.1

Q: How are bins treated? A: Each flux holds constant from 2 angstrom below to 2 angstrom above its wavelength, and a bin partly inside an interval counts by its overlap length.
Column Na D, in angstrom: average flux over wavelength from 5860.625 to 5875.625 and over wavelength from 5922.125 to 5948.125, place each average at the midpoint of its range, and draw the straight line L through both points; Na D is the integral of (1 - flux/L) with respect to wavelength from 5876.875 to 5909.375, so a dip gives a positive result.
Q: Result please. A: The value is 3.6 angstrom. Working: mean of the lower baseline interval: 108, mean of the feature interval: 97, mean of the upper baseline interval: 111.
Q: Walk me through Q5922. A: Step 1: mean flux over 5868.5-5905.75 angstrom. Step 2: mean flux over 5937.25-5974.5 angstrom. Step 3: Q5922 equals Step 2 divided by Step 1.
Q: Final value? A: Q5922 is 1.2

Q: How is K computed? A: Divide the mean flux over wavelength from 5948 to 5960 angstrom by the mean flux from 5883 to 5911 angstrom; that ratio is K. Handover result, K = 1.28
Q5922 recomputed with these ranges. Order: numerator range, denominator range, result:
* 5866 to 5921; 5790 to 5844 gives 0.93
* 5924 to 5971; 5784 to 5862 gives 1.09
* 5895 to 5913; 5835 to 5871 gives 0.85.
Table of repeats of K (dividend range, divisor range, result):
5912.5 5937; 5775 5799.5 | 1.11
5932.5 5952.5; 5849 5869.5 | 1.10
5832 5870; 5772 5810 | 1.07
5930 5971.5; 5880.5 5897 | 1.16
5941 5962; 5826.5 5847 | 1.09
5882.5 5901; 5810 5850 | 0.88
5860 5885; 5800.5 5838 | 0.99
